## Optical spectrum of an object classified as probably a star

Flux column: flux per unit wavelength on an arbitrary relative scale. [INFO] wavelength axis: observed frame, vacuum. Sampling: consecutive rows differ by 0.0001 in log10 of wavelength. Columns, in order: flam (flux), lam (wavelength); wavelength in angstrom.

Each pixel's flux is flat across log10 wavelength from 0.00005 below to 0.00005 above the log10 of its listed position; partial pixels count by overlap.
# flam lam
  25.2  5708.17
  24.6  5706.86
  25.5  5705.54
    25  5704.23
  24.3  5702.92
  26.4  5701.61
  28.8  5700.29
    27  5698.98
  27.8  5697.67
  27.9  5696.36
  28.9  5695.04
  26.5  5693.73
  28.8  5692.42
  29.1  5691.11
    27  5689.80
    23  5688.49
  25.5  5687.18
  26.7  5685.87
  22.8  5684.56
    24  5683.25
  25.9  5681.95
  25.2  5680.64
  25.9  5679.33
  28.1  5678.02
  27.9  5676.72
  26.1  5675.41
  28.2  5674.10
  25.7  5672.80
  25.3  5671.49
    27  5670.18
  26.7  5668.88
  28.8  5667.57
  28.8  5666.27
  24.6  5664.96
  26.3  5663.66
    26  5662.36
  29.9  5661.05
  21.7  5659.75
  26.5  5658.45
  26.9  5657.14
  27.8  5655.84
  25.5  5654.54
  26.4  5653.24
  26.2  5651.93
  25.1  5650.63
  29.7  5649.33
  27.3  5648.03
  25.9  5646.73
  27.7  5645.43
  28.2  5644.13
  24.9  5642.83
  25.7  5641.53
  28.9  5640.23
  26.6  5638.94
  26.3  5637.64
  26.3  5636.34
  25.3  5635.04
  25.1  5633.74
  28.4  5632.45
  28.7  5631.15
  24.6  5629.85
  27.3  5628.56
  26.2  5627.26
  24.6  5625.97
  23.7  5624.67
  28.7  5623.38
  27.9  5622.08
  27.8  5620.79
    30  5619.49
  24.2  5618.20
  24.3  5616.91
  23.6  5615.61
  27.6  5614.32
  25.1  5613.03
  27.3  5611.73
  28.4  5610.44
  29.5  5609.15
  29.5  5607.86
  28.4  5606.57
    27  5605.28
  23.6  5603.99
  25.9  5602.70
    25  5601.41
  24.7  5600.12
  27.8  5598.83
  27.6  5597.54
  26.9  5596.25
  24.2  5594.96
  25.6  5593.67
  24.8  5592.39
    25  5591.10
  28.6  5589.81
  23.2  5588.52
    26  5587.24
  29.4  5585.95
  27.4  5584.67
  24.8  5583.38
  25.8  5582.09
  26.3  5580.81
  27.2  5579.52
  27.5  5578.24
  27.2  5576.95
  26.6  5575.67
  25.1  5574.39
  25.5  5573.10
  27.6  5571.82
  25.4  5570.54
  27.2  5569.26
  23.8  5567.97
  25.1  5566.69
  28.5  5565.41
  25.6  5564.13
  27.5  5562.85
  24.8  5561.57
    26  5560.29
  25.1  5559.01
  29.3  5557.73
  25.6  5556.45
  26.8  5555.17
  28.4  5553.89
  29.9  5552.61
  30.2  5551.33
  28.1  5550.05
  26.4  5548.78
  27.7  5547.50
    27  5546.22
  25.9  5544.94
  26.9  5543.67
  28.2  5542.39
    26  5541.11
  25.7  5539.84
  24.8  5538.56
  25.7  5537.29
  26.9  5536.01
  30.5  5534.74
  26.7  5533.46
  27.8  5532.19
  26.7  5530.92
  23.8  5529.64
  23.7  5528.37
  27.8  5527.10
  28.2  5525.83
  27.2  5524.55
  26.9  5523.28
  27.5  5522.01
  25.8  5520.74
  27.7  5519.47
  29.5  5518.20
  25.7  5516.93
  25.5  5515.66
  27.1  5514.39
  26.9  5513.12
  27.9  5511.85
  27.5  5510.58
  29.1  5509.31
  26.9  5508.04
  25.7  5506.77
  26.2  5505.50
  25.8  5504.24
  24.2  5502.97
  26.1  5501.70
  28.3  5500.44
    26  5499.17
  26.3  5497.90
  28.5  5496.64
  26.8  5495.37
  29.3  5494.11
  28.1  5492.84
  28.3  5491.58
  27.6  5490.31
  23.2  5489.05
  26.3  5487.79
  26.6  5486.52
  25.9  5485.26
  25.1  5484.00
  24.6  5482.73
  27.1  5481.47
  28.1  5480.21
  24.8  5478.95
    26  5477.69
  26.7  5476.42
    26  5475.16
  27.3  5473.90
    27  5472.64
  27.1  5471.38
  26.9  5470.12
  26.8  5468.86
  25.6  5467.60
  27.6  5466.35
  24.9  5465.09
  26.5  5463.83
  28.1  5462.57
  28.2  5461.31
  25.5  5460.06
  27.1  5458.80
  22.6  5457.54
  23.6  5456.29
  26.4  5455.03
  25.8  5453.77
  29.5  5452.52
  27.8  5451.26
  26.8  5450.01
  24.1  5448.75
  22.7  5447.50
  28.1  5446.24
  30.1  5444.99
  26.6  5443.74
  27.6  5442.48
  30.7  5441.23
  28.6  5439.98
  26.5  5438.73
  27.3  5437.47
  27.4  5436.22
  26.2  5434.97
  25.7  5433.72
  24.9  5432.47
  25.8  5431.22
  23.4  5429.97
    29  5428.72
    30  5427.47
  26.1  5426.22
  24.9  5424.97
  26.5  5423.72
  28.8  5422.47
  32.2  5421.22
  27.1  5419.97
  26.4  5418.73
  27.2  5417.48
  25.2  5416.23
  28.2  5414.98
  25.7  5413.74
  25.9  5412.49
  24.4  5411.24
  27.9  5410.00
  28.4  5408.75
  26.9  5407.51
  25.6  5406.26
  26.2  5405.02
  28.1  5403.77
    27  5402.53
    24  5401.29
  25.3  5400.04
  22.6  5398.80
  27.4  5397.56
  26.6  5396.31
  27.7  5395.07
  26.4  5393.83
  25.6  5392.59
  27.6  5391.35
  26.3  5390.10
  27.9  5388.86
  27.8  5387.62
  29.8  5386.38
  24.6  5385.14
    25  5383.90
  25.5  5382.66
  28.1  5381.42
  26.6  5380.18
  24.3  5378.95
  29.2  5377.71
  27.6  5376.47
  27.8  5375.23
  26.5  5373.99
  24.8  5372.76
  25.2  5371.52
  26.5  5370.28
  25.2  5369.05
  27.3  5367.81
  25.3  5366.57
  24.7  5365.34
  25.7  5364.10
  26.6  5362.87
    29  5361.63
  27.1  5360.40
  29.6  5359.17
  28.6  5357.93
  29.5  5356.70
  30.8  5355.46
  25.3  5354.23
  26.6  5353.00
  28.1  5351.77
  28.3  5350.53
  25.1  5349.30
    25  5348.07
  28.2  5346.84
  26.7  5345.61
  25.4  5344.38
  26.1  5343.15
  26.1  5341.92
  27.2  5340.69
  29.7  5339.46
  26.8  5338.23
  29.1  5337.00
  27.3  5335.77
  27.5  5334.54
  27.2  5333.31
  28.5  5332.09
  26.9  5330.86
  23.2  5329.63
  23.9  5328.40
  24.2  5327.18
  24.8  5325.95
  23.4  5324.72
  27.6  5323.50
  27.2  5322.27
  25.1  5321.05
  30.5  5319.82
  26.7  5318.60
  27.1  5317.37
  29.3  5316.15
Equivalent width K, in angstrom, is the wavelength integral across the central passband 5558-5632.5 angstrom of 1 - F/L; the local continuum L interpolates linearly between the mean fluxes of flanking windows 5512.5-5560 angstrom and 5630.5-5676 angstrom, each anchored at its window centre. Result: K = 1.3 angstrom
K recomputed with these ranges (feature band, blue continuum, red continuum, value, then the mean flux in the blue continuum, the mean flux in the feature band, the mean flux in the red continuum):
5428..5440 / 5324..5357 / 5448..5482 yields 0.04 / 26.7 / 26.4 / 26.4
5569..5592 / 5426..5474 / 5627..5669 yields 0.25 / 26.7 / 26.4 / 26.7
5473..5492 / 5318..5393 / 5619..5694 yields 0.33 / 26.8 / 26.2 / 26.6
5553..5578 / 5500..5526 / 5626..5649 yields 0.35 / 26.9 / 26.4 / 26.7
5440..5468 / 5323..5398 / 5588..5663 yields -0.02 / 26.8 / 26.7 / 26.5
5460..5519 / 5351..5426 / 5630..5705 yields 0.02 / 26.8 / 26.7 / 26.6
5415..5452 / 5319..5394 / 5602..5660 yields -0.44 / 26.8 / 27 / 26.6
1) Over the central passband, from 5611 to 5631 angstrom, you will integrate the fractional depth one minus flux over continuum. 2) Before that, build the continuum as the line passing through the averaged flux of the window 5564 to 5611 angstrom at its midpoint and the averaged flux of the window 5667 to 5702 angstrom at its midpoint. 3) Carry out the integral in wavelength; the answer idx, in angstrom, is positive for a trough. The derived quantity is 0.2 angstrom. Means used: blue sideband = 26.4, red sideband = 26.7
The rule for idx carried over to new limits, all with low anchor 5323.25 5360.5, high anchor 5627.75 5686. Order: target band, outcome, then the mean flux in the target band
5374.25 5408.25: 0.3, 26.6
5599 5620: 0.0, 26.5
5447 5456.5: 0.3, 26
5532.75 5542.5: 0.0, 26.7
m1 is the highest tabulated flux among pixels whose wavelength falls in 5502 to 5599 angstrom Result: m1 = 30.5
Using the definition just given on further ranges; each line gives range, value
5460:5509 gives 29.3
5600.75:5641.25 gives 30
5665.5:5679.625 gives 28.8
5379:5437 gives 32.2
